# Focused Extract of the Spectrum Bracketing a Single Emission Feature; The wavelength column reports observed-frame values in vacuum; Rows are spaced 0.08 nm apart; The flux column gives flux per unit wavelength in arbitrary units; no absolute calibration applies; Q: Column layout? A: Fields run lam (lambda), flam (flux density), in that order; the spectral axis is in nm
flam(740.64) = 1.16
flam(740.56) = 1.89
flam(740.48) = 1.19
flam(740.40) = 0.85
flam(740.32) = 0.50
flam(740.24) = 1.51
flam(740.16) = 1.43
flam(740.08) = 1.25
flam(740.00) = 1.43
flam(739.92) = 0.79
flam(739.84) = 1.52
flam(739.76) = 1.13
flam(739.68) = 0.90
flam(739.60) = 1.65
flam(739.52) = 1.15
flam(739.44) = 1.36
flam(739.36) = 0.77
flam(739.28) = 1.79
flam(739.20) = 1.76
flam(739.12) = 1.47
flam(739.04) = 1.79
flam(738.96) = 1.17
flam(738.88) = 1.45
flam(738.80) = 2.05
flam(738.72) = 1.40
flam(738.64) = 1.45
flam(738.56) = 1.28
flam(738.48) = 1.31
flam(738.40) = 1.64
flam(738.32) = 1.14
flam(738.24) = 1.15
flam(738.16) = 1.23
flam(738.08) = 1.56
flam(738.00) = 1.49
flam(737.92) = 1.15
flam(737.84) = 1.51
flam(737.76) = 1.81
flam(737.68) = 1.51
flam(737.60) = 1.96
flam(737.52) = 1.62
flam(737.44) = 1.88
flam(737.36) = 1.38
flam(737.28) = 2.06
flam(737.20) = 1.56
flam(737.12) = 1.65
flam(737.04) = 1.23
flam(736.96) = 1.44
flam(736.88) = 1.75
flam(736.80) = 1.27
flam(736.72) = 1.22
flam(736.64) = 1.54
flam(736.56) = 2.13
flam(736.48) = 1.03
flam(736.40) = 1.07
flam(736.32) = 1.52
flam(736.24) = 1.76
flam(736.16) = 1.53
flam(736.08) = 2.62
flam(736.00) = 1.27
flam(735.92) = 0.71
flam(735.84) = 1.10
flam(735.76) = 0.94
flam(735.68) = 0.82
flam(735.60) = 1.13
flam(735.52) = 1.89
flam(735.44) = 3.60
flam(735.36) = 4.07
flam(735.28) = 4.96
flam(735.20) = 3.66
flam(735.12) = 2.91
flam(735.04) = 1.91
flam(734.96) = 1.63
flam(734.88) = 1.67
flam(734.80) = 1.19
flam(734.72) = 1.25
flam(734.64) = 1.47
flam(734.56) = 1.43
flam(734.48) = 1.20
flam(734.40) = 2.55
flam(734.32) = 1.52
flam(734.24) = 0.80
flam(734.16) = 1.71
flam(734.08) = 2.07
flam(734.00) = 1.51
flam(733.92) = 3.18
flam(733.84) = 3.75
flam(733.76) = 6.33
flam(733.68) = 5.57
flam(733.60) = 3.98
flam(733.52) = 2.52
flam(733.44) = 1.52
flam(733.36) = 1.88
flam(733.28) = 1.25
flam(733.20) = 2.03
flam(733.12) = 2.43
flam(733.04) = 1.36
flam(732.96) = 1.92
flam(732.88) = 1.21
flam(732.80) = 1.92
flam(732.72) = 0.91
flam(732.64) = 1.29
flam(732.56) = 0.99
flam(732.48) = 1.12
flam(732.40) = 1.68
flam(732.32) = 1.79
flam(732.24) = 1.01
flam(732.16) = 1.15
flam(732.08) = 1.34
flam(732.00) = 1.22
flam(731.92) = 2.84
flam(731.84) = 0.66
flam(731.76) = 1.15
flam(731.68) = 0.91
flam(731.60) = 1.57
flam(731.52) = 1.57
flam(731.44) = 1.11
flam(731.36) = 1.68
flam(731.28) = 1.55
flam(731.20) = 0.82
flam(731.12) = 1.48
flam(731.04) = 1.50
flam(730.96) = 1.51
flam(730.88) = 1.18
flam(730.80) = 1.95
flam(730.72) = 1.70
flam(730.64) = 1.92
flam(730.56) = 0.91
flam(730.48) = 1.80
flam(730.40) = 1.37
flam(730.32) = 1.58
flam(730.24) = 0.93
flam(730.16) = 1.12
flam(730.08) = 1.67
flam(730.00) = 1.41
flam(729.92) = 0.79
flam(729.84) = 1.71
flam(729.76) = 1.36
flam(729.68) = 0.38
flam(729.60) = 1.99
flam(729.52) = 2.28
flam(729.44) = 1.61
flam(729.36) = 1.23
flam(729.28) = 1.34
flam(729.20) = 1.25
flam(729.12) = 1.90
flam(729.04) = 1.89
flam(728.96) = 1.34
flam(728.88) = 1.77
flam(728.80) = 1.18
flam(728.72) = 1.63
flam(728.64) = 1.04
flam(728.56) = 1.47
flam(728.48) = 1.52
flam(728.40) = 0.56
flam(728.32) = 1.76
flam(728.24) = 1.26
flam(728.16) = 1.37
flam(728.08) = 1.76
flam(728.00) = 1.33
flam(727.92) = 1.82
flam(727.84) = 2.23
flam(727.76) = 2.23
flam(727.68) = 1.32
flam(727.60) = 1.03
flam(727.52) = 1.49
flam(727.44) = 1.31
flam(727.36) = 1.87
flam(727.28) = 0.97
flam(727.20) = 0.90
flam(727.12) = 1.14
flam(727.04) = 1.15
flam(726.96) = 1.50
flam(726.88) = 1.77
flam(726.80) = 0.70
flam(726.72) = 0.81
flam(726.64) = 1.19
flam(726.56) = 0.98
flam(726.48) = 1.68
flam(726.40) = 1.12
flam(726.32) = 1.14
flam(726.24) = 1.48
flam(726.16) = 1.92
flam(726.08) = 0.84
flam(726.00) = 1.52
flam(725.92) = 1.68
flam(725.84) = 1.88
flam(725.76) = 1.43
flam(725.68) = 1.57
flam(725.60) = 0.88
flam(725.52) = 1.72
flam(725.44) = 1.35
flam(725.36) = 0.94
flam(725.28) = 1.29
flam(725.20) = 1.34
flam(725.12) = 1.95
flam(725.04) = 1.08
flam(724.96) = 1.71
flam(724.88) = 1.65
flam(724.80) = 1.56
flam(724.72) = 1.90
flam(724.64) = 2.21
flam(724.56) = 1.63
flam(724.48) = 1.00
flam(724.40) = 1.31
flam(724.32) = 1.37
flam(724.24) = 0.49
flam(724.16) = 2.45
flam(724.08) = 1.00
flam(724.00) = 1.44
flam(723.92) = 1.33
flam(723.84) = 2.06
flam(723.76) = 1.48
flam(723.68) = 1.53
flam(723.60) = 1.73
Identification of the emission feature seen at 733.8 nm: [S II] 6716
